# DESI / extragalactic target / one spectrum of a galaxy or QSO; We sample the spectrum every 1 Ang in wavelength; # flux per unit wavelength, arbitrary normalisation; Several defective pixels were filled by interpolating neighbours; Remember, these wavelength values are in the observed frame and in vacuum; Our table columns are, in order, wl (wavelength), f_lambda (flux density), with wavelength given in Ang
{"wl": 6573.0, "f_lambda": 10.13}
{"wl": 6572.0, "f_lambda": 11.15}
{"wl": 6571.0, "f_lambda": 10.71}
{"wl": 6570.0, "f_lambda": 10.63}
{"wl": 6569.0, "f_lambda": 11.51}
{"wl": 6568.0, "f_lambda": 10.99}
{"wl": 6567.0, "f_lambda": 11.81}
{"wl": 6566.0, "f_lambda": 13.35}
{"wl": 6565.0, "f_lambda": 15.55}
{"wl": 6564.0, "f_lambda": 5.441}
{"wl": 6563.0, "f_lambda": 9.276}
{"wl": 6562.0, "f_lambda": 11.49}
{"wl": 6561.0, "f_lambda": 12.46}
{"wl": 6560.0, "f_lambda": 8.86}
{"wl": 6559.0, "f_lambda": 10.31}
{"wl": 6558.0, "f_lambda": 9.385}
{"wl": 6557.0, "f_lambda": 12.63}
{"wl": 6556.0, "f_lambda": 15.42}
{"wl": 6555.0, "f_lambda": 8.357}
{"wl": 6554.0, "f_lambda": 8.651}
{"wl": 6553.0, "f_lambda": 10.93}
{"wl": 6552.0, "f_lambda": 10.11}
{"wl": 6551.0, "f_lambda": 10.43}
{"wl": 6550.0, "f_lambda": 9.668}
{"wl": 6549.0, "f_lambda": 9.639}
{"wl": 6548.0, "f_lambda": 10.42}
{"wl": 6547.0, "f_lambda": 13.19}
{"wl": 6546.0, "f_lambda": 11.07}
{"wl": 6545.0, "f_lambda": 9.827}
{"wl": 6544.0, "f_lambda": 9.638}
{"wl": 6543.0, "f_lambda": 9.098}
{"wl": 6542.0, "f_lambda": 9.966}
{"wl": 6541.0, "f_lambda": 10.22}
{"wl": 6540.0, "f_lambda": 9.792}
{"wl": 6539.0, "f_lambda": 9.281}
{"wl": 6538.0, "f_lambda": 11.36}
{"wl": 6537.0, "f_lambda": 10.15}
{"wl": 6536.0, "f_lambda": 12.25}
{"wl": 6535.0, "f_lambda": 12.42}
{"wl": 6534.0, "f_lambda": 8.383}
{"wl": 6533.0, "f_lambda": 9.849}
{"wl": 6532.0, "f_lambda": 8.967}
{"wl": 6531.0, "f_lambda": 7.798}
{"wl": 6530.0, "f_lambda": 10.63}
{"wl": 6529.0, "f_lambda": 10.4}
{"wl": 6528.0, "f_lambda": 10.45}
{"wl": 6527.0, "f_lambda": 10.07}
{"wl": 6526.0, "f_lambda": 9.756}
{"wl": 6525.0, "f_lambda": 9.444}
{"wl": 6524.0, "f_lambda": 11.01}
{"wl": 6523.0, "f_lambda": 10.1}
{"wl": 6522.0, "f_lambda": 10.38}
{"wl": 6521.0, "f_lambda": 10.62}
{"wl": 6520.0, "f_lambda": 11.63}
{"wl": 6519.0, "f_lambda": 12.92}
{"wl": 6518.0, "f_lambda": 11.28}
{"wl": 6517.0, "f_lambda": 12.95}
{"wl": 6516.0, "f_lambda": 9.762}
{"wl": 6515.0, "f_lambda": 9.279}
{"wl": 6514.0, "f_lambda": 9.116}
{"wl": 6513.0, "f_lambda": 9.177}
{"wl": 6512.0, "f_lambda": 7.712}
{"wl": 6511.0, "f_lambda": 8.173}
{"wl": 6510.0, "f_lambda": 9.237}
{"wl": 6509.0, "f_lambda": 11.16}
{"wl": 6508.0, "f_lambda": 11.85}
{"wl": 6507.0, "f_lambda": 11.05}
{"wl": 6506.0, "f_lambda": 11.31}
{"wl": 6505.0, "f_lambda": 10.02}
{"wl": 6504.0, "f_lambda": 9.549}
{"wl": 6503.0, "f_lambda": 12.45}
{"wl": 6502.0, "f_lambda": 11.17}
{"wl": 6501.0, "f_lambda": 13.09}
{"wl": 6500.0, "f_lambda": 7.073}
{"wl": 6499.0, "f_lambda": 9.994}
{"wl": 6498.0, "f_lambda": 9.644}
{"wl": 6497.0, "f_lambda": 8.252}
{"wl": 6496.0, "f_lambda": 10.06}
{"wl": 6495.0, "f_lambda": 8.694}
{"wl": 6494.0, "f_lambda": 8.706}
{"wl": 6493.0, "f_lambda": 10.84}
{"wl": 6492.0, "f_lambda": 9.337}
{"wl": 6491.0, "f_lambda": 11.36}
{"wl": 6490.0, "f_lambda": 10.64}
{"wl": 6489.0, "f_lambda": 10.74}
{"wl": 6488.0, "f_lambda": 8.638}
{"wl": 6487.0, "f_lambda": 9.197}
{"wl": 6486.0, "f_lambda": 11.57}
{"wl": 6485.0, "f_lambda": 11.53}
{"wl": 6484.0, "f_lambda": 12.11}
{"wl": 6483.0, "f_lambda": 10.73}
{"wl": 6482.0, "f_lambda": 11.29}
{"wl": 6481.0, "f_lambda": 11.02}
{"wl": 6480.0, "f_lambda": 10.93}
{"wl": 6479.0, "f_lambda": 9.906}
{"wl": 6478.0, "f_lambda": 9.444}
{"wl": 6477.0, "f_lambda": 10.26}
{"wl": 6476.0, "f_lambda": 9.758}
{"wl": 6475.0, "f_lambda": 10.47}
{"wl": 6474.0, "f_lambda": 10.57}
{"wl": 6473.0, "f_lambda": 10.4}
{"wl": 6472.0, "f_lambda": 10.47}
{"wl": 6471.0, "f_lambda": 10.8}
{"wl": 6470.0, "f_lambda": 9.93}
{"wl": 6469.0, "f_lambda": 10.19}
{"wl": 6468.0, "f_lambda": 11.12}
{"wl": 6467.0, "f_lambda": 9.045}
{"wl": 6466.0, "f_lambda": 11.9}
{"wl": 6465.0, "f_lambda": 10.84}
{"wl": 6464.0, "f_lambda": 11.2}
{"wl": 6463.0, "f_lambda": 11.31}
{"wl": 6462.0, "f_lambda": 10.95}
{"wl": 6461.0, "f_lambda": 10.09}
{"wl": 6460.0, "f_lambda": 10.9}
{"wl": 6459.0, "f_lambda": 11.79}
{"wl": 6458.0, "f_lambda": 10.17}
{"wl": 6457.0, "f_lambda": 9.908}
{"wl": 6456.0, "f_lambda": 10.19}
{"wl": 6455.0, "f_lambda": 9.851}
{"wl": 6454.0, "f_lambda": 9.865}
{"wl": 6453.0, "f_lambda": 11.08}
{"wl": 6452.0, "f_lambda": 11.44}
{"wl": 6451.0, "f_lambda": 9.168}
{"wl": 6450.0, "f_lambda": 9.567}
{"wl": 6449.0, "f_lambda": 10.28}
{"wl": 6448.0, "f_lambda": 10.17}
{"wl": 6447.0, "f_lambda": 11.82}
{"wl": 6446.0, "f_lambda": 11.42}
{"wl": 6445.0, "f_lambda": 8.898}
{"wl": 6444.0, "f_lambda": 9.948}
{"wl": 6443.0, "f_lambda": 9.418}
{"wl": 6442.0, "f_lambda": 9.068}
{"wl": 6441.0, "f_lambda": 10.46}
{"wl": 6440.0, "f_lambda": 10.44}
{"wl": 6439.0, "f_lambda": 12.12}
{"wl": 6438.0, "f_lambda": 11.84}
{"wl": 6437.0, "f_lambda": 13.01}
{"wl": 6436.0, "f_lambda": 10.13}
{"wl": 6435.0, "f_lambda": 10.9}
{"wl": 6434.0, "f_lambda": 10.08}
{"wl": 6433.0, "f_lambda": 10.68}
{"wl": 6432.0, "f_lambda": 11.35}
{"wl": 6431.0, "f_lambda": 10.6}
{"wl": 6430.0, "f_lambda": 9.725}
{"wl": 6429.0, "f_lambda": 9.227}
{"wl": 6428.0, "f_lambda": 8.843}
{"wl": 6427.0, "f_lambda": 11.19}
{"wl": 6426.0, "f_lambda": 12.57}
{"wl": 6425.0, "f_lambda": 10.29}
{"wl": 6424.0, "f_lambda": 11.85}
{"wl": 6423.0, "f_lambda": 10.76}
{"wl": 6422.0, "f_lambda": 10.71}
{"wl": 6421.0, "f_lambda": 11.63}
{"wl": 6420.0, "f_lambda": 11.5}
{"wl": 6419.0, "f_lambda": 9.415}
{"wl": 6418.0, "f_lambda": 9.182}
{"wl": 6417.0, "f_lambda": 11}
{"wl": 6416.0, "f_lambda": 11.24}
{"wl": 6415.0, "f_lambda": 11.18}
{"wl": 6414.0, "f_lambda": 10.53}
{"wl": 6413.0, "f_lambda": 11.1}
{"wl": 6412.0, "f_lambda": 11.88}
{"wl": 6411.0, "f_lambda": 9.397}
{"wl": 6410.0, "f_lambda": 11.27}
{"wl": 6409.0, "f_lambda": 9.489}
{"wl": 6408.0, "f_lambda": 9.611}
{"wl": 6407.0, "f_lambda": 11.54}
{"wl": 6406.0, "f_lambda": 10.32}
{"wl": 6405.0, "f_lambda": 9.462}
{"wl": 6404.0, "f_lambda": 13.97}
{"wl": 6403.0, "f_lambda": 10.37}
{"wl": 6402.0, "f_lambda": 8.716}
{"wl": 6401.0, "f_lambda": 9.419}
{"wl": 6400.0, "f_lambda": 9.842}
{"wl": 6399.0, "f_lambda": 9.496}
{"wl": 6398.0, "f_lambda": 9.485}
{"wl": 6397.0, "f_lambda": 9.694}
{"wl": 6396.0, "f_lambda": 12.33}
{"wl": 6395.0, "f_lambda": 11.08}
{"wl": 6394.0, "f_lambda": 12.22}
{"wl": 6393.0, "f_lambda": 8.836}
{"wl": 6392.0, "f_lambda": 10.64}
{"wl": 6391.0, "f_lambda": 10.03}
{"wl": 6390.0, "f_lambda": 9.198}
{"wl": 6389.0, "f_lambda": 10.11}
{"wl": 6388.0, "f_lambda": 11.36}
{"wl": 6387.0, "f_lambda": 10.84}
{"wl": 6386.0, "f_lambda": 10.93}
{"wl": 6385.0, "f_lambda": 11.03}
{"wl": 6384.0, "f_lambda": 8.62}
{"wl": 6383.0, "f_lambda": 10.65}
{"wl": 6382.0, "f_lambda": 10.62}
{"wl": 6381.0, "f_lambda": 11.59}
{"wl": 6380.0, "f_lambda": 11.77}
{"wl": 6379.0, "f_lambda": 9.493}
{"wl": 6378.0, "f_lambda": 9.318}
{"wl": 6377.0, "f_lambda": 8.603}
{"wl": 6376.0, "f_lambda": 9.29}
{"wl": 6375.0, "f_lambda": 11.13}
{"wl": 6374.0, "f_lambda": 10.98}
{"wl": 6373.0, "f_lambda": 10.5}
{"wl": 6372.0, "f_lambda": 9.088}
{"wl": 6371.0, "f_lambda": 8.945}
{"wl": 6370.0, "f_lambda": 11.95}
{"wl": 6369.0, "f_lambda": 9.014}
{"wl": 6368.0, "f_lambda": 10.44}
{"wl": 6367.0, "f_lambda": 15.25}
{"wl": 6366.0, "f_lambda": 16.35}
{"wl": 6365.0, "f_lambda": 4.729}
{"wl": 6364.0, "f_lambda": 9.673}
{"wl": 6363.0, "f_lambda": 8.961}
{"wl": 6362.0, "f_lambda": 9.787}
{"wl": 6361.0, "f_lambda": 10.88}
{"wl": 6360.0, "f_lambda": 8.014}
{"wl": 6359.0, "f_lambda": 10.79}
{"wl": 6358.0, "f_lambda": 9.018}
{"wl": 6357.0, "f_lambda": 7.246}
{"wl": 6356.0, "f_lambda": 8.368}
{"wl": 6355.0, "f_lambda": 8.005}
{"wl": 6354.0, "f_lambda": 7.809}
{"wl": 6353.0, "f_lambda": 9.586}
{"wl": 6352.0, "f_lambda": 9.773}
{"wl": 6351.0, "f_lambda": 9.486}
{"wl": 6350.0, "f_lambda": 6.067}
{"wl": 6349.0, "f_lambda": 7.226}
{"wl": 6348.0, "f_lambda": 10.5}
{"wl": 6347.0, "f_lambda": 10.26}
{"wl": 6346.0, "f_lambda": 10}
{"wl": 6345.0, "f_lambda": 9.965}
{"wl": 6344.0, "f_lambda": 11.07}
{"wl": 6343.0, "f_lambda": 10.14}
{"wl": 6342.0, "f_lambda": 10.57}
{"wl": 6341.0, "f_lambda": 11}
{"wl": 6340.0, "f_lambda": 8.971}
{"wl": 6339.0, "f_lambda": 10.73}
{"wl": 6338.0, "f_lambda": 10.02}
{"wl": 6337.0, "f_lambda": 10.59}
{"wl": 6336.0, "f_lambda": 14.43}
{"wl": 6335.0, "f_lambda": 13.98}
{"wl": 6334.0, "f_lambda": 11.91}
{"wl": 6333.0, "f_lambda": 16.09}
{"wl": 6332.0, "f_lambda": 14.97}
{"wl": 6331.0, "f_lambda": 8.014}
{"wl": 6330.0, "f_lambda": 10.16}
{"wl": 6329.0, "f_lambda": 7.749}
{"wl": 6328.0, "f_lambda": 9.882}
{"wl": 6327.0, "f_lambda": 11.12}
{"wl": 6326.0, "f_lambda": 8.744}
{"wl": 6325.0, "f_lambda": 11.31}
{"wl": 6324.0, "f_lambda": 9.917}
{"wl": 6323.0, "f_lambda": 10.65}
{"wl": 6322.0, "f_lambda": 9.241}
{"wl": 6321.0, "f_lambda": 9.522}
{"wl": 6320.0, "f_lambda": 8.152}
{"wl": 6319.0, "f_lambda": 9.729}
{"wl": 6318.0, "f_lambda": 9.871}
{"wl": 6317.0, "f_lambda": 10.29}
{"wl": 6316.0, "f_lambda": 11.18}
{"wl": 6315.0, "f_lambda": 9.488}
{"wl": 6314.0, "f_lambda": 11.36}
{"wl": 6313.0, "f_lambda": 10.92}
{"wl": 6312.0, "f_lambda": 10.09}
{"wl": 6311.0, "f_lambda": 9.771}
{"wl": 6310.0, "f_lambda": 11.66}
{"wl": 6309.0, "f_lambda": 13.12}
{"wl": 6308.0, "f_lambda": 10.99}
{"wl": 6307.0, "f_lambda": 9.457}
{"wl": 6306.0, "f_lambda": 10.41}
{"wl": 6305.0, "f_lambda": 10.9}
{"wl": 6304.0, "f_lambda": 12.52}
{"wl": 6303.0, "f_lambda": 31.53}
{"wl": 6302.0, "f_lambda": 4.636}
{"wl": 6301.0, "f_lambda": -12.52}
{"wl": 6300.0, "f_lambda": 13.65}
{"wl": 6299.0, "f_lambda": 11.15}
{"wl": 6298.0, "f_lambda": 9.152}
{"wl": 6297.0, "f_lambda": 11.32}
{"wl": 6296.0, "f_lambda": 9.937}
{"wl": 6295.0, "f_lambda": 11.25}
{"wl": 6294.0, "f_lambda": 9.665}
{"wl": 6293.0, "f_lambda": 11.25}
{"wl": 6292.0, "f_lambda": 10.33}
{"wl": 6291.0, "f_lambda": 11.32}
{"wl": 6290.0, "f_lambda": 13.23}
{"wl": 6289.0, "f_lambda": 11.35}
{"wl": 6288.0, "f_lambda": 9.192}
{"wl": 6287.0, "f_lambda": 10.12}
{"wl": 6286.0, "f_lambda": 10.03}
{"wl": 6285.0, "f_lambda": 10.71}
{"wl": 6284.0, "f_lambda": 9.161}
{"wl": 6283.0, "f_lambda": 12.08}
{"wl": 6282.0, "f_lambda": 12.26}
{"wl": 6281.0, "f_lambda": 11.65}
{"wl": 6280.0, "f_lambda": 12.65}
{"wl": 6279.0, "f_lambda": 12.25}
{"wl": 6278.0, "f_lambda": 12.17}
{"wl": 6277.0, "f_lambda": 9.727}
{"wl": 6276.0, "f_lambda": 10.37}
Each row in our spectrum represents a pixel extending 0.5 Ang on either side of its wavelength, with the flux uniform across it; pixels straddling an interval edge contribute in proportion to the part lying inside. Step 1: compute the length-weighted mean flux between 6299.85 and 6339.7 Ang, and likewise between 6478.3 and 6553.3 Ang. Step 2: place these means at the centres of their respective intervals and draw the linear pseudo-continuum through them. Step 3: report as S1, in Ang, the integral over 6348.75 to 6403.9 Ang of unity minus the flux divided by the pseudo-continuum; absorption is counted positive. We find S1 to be 3.0 Ang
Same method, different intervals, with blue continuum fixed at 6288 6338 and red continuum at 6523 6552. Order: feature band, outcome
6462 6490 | -0.69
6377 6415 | 0.30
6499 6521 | -0.47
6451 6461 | -0.11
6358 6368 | 0.16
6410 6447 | -0.87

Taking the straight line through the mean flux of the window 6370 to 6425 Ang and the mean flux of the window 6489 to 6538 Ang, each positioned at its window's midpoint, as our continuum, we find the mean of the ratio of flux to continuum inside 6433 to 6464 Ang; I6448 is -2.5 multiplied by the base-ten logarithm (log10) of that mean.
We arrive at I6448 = -0.02 mag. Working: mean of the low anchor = 10.4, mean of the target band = 10.6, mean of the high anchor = 10.2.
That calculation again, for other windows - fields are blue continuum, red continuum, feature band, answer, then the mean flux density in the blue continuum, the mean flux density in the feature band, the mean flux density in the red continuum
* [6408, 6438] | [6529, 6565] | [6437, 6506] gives 0.01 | 10.7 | 10.4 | 10.3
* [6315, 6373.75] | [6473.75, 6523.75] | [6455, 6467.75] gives -0.04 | 10.1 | 10.7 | 10.3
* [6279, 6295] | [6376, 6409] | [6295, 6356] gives 0.05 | 11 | 10.3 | 10.3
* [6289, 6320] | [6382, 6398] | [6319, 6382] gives 0.04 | 10.6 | 10.1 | 10.5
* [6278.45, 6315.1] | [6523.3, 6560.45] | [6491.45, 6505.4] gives 0.05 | 10.8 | 9.92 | 10.3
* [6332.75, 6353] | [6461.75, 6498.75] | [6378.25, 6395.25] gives 0.00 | 10.5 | 10.5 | 10.4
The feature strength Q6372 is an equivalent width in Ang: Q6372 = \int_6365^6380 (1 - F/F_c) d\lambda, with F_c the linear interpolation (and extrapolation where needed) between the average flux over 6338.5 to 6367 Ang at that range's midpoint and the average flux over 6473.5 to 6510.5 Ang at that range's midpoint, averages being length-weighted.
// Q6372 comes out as -1.4 Ang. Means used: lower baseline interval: 9.56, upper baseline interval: 10.4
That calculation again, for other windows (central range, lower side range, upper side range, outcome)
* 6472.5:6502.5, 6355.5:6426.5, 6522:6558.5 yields 0.2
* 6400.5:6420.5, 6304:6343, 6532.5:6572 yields 0.3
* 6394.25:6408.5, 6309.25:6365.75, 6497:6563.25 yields -0.4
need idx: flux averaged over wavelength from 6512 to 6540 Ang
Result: 10.3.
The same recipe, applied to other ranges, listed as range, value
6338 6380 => 9.76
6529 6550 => 10.2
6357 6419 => 10.3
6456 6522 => 10.4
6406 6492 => 10.6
